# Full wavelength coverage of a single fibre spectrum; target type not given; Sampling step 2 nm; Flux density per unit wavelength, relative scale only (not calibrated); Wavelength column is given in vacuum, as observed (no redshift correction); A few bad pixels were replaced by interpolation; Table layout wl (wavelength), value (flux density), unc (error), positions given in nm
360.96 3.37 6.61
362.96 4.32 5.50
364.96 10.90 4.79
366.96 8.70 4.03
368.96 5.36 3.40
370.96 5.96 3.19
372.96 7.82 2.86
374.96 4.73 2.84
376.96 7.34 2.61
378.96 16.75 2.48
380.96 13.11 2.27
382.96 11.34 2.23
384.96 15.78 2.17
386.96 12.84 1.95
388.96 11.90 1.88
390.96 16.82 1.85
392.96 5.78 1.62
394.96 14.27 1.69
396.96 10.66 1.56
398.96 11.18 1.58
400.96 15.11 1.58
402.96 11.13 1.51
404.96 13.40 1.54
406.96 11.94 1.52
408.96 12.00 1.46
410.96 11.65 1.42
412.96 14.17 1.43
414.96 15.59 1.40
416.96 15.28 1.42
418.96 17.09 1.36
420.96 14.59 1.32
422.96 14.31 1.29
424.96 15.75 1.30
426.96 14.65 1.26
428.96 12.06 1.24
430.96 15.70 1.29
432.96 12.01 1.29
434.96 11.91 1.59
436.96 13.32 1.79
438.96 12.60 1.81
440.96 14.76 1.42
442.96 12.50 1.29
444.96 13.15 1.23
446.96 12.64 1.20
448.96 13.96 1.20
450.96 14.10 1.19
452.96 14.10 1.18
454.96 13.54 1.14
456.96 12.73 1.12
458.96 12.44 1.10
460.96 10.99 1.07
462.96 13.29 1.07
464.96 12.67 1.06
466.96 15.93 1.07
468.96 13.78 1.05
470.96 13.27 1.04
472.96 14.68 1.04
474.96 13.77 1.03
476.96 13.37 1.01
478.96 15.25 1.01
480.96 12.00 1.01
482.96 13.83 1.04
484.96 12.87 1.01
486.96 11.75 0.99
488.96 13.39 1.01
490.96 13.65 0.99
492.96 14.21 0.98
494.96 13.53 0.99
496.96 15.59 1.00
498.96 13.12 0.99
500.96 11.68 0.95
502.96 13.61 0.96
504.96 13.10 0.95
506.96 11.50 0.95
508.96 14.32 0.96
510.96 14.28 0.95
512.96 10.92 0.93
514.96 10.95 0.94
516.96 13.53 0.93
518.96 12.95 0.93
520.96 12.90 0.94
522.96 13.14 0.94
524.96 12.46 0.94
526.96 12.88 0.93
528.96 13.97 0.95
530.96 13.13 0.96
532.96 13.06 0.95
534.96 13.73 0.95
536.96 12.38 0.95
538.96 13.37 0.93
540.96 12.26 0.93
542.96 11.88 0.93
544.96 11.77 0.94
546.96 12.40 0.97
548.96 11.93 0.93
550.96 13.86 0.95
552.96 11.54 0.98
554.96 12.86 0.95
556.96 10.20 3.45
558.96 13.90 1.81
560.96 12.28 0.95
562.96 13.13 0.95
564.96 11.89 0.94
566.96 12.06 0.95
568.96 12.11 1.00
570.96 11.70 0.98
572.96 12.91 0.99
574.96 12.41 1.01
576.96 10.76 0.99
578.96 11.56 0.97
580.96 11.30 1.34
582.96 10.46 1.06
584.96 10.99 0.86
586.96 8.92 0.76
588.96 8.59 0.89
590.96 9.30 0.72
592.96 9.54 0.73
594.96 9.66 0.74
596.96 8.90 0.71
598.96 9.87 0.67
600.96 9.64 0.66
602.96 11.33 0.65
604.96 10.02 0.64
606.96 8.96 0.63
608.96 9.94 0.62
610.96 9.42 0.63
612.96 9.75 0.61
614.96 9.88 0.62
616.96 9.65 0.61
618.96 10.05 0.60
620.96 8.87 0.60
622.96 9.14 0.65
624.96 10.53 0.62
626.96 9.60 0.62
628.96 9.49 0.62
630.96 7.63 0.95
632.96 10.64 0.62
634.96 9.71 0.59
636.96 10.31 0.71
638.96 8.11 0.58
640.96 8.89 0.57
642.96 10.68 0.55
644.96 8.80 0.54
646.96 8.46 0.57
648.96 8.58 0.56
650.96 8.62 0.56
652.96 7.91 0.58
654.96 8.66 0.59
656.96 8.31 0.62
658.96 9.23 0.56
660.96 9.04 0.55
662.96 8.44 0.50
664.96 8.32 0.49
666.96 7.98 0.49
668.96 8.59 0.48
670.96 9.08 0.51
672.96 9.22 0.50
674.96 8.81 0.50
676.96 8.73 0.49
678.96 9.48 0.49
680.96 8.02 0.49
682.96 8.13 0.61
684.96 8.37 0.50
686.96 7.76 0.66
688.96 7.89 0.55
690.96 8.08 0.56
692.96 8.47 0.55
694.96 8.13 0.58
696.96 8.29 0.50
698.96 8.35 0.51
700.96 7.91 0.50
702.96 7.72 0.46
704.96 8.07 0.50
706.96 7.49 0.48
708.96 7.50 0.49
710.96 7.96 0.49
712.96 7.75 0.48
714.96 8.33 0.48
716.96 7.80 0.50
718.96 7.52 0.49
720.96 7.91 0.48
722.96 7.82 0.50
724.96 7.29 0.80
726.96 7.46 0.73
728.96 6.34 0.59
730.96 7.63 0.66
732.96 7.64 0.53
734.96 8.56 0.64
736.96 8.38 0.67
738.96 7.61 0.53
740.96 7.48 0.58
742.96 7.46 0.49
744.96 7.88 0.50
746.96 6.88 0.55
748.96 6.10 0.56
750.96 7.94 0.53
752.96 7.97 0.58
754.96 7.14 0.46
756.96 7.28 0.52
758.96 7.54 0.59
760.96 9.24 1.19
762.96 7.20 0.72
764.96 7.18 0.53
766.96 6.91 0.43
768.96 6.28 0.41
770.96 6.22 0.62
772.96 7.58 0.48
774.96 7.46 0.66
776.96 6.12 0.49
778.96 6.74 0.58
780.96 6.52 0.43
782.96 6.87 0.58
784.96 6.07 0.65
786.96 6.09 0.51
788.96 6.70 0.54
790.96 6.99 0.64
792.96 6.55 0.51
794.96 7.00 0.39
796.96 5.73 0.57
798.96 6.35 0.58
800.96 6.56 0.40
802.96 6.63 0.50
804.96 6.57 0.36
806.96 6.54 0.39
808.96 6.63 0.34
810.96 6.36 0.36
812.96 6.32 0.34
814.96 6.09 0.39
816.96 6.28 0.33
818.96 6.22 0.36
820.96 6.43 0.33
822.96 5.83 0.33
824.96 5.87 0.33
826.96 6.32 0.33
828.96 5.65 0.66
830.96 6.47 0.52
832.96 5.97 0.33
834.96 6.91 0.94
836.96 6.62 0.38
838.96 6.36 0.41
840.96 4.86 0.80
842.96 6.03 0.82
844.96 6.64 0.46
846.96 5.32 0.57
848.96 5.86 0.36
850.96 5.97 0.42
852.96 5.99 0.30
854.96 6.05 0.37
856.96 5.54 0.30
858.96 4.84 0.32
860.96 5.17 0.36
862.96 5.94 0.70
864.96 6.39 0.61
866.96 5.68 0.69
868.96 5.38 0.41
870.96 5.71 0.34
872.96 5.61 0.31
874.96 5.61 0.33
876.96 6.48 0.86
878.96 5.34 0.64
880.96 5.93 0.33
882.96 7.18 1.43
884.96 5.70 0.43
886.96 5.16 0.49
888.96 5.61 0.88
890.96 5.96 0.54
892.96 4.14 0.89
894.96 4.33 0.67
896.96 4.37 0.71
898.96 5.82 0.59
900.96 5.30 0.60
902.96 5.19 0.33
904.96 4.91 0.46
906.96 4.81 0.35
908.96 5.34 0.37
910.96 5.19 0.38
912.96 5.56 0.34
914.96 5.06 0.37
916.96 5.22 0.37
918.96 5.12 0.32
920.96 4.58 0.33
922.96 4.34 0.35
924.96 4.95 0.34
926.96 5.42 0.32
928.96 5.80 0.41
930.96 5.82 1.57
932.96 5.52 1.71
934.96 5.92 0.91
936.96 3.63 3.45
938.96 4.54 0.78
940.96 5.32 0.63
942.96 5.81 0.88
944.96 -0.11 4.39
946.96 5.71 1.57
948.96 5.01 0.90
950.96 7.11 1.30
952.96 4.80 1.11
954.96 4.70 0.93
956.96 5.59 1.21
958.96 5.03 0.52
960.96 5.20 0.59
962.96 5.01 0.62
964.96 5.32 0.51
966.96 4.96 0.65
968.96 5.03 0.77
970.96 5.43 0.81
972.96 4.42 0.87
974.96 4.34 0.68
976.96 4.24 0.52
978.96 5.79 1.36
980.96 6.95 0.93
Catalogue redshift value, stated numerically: 0.00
